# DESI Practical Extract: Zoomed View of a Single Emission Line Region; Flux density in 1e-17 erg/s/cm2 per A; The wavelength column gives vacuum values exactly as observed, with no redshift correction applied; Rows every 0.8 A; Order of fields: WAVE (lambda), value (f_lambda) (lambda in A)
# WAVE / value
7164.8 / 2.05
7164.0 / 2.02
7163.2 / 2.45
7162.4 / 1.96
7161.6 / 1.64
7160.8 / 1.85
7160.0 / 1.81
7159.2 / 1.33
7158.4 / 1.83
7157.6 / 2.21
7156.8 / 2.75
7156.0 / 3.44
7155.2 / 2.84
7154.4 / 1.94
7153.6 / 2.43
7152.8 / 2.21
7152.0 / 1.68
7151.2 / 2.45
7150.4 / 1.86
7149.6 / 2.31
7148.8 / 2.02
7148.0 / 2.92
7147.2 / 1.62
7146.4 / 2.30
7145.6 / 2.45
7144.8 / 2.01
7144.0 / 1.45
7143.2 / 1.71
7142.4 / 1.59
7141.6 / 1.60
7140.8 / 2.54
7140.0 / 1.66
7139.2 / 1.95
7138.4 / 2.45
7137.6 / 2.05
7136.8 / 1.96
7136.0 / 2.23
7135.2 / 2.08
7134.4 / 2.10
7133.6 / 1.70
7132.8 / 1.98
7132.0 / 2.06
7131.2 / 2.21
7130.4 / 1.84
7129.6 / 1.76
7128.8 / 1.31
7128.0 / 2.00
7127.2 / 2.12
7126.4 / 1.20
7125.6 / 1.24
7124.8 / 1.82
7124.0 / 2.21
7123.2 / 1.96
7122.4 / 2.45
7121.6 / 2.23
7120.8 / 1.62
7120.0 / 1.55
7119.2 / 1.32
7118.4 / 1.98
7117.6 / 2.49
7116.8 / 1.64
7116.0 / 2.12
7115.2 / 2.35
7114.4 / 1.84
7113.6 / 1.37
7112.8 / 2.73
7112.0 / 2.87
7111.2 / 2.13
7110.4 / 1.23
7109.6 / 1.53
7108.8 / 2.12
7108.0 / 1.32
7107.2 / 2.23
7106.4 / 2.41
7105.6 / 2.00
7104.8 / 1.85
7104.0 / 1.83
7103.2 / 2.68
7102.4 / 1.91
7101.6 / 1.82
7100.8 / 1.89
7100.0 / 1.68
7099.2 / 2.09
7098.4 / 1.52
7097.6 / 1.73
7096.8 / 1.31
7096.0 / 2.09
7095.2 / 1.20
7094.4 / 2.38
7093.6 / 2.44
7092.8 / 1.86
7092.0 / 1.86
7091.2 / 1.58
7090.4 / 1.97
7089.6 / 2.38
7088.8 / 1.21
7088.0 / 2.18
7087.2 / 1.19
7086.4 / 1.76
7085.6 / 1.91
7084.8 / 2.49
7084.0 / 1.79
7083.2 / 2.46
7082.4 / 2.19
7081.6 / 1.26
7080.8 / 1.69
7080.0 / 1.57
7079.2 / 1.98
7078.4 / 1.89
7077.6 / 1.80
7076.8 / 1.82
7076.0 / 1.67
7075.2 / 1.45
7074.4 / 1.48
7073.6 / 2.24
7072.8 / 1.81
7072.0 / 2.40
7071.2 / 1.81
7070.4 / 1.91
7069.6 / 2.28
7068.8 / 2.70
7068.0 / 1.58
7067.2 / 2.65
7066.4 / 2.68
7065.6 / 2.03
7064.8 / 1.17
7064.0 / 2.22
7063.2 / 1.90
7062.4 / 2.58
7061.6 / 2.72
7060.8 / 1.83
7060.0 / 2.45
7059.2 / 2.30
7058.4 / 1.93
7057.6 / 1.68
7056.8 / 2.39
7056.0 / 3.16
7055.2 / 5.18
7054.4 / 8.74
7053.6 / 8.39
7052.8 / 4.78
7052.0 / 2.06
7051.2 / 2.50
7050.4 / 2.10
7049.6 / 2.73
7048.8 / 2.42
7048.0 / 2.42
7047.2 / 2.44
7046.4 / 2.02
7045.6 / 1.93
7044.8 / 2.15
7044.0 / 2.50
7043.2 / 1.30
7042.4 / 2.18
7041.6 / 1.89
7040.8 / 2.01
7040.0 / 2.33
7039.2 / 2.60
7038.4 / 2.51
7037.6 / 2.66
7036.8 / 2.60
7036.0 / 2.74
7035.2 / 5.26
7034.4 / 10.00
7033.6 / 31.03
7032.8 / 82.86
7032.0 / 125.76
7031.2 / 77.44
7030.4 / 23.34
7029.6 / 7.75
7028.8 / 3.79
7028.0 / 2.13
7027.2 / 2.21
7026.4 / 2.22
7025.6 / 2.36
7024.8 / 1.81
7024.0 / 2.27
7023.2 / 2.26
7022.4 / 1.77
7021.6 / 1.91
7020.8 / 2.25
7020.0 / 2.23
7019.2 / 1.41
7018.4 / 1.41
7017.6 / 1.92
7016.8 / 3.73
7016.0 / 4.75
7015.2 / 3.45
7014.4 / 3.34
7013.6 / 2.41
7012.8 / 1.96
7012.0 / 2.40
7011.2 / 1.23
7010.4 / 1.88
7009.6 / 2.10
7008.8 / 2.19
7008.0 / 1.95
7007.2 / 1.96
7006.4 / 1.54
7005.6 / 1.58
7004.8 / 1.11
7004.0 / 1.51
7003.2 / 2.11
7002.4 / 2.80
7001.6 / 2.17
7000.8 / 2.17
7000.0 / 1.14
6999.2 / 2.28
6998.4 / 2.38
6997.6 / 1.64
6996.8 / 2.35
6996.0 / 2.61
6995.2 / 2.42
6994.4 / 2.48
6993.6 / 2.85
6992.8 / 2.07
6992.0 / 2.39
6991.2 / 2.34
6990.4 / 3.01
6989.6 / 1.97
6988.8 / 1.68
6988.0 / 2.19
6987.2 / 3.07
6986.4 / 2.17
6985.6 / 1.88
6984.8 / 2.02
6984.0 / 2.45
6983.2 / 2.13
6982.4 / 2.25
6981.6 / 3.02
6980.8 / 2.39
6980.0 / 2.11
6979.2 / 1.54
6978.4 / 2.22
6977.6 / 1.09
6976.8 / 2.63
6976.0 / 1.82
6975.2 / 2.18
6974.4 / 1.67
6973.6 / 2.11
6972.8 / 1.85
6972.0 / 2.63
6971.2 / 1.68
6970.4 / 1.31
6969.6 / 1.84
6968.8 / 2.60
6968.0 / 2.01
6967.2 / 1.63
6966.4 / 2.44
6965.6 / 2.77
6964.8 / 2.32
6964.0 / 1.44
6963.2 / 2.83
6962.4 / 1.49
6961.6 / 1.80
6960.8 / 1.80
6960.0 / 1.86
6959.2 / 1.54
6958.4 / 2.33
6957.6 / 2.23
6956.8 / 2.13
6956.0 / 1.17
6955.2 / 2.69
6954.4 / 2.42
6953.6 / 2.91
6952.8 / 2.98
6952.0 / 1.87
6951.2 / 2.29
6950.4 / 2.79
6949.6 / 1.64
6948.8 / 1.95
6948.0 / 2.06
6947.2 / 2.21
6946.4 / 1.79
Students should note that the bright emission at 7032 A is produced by H-alpha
